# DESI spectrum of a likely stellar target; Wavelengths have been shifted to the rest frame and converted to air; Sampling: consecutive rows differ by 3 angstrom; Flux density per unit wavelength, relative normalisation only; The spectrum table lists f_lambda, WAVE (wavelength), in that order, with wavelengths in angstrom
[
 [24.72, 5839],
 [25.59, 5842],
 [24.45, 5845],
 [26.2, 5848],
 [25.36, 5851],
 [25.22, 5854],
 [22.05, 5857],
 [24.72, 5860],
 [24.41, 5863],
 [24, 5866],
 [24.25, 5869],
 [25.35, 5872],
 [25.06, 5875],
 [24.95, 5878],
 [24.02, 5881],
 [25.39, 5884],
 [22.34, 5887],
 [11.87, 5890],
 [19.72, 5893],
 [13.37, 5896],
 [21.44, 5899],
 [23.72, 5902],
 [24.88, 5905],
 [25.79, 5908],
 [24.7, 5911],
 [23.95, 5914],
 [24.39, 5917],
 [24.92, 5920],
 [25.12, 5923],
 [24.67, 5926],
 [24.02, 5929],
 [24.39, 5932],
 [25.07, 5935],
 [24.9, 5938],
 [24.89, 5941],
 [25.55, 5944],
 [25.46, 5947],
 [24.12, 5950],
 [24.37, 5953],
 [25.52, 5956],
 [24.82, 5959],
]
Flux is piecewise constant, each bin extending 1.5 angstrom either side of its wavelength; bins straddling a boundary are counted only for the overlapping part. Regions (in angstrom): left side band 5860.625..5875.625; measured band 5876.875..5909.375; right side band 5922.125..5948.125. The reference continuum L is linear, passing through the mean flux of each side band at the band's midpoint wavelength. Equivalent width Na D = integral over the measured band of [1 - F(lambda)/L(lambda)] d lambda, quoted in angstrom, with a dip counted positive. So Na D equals 4.2 angstrom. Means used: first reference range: 24.6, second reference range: 24.9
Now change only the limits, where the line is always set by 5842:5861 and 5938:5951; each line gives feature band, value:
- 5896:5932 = 1.5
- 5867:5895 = 2.7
